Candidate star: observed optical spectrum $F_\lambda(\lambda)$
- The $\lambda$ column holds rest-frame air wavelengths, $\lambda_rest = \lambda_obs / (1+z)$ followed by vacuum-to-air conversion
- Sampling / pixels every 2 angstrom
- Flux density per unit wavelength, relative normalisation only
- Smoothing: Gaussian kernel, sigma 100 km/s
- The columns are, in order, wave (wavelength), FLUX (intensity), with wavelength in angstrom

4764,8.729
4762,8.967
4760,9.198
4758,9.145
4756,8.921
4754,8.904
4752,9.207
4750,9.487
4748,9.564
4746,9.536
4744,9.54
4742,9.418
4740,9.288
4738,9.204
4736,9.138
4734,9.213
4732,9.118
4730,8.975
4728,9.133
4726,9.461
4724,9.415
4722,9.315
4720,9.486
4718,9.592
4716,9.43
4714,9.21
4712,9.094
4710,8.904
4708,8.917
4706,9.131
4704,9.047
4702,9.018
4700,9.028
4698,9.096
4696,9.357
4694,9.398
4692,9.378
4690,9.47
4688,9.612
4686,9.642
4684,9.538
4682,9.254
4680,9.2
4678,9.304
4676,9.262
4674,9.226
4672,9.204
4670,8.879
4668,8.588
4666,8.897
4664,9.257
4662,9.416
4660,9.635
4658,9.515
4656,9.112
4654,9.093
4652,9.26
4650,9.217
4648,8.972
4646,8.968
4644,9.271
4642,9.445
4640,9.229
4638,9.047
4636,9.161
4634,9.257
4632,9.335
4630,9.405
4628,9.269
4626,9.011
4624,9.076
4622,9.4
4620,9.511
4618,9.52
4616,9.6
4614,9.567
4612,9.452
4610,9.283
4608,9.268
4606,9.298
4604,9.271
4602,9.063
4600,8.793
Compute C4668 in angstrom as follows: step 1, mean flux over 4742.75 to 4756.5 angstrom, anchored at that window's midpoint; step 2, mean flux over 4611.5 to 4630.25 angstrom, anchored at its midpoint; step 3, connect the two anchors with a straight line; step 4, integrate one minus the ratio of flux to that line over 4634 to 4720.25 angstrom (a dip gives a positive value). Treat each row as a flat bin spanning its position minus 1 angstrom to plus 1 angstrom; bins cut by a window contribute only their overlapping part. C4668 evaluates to 1.2 angstrom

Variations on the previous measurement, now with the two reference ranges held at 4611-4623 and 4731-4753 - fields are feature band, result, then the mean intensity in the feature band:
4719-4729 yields 0.00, 9.36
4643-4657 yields 0.50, 9.13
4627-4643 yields 0.36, 9.27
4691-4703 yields 0.24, 9.21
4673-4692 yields 0.06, 9.39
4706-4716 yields 0.32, 9.08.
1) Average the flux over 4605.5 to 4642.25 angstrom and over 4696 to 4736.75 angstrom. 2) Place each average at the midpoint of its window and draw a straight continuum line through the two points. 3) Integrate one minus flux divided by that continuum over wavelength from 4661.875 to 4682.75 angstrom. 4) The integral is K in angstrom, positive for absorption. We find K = 0.29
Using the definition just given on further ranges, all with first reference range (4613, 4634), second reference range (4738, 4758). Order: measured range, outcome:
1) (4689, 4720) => 0.4 angstrom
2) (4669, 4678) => 0.2 angstrom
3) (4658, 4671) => 0.3 angstrom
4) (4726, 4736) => 0.2 angstrom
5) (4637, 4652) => 0.3 angstrom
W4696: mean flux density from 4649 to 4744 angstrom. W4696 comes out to 9.24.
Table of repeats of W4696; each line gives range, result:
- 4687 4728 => 9.26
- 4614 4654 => 9.26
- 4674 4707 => 9.29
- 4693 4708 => 9.14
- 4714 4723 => 9.43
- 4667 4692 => 9.27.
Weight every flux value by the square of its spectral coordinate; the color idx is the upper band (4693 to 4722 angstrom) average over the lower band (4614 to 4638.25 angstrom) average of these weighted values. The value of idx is 1.02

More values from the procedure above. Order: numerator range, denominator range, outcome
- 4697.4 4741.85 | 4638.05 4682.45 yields 1.03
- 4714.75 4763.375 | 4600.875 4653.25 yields 1.05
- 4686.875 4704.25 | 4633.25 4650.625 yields 1.04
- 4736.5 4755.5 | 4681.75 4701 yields 1.02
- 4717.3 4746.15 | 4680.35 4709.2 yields 1.02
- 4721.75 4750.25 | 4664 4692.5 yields 1.03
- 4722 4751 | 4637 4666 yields 1.05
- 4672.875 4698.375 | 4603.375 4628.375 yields 1.03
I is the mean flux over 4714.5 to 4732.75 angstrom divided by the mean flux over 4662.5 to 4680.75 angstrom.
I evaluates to 1.0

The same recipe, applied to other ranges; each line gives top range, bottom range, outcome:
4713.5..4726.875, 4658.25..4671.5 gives 1.03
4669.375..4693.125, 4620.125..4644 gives 1.01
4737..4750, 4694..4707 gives 1.03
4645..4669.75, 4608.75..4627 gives 0.98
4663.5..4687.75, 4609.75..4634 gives 0.98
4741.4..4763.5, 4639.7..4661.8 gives 1.00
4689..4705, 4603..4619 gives 0.98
